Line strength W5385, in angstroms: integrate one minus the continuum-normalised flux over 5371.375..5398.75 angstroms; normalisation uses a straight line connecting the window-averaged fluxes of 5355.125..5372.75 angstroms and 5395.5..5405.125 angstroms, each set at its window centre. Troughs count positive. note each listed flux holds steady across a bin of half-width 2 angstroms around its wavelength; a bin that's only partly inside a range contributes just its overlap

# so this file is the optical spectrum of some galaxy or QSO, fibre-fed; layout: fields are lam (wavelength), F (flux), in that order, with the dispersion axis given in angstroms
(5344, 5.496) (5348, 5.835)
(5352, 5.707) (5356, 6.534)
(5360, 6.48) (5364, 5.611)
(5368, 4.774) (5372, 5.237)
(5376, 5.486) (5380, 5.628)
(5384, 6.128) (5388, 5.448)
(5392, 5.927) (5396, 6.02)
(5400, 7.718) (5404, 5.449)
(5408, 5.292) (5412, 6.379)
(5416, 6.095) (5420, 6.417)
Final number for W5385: 1.9 angstroms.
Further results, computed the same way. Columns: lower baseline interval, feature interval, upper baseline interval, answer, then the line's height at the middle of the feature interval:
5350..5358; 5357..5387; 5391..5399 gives 2.5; 6.15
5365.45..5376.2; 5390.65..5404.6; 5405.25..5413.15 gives -2.1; 5.56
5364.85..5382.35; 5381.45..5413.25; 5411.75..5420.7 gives -1.0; 5.85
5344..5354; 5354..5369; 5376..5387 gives -0.5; 5.74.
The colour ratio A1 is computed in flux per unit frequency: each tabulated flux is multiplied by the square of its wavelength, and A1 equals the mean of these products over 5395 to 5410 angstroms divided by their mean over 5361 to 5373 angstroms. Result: 1.2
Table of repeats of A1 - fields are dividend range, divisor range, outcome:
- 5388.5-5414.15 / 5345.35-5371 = 1.07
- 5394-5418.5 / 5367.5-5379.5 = 1.18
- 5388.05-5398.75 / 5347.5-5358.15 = 1.01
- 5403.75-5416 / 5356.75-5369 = 1.02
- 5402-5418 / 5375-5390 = 1.03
